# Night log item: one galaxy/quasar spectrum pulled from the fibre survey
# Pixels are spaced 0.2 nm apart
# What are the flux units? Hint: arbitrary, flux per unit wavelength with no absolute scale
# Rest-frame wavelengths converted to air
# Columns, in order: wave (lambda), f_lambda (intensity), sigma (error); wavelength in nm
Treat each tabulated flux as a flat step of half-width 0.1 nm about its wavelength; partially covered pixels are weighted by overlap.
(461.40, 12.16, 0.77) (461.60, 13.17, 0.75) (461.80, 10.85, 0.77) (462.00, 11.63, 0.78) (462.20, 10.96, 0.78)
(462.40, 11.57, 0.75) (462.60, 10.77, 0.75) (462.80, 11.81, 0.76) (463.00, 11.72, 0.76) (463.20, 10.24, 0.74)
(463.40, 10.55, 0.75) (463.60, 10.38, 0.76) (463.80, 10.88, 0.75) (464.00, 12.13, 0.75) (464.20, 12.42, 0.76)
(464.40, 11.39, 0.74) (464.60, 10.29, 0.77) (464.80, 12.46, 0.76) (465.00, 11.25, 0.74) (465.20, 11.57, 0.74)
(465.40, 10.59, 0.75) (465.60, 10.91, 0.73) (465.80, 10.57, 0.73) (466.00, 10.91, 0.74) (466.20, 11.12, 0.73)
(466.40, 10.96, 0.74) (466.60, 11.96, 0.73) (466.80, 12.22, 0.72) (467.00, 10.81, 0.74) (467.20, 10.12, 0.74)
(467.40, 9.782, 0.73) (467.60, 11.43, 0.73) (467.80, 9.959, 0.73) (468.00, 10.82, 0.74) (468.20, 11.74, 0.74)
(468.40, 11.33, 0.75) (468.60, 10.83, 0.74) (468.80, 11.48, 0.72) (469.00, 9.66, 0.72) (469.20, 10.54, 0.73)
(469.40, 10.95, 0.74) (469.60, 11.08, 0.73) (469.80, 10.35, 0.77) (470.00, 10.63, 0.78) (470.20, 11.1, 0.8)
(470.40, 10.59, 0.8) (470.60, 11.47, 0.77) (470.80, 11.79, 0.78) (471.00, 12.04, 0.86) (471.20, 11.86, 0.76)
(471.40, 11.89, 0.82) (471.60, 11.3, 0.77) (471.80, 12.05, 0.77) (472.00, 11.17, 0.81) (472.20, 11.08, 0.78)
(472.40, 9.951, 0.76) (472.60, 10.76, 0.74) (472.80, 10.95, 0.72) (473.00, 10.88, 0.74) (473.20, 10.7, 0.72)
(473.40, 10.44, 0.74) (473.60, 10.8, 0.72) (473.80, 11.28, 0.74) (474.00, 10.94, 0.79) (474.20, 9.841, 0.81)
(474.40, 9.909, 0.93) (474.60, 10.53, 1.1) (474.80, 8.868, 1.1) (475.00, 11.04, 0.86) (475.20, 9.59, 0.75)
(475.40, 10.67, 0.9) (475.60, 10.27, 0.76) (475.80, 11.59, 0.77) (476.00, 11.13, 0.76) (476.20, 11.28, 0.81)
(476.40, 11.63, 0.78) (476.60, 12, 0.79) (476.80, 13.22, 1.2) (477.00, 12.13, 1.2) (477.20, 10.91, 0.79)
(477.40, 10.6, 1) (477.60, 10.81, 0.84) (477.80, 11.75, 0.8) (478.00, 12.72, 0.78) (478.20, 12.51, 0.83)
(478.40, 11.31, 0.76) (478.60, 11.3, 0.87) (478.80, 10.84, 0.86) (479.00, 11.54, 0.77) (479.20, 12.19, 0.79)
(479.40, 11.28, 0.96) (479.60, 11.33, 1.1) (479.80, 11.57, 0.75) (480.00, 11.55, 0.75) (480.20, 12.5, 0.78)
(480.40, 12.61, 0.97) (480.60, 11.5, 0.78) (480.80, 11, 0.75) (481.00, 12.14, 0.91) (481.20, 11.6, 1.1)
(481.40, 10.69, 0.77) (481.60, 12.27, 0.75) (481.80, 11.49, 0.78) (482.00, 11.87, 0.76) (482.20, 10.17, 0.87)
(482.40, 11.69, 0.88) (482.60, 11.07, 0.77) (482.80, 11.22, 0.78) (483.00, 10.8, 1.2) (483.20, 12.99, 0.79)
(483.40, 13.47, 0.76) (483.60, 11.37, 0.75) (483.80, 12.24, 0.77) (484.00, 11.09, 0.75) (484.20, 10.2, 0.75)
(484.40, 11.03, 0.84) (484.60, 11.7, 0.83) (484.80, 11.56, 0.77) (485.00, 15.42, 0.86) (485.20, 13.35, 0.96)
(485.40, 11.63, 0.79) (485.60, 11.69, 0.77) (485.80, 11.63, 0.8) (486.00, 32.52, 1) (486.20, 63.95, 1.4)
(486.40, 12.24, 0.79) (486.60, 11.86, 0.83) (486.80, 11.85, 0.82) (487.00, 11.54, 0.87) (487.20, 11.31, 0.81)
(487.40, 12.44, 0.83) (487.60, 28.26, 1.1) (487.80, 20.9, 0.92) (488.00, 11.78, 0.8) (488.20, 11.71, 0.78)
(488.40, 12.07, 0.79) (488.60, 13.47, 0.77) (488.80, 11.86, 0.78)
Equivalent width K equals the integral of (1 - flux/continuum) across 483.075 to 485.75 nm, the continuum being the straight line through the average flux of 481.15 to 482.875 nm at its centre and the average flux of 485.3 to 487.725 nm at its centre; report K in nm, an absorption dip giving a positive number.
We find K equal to 0.58 nm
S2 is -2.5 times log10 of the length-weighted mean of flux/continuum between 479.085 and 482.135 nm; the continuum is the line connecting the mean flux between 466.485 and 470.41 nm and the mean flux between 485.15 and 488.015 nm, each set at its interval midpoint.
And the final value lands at 0.351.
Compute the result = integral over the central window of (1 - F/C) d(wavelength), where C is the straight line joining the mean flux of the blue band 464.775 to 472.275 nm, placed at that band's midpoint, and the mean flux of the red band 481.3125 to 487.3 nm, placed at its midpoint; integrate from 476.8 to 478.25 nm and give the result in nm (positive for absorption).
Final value 0.131 nm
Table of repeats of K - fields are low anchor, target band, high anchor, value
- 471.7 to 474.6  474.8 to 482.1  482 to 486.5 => 0.747 nm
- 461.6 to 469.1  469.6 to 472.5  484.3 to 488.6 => 0.315 nm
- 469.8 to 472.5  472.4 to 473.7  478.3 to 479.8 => 0.070 nm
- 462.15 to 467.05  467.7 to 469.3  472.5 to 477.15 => 0.044 nm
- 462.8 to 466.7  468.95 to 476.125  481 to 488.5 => 0.923 nm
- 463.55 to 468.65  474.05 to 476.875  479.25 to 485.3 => 0.169 nm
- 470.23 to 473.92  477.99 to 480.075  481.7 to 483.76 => -0.024 nm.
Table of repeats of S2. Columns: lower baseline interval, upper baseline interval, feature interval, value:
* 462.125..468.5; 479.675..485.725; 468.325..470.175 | 0.05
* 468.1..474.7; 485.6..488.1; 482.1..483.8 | 0.44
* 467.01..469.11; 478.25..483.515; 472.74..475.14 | 0.06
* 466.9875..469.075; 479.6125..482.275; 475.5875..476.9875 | -0.04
